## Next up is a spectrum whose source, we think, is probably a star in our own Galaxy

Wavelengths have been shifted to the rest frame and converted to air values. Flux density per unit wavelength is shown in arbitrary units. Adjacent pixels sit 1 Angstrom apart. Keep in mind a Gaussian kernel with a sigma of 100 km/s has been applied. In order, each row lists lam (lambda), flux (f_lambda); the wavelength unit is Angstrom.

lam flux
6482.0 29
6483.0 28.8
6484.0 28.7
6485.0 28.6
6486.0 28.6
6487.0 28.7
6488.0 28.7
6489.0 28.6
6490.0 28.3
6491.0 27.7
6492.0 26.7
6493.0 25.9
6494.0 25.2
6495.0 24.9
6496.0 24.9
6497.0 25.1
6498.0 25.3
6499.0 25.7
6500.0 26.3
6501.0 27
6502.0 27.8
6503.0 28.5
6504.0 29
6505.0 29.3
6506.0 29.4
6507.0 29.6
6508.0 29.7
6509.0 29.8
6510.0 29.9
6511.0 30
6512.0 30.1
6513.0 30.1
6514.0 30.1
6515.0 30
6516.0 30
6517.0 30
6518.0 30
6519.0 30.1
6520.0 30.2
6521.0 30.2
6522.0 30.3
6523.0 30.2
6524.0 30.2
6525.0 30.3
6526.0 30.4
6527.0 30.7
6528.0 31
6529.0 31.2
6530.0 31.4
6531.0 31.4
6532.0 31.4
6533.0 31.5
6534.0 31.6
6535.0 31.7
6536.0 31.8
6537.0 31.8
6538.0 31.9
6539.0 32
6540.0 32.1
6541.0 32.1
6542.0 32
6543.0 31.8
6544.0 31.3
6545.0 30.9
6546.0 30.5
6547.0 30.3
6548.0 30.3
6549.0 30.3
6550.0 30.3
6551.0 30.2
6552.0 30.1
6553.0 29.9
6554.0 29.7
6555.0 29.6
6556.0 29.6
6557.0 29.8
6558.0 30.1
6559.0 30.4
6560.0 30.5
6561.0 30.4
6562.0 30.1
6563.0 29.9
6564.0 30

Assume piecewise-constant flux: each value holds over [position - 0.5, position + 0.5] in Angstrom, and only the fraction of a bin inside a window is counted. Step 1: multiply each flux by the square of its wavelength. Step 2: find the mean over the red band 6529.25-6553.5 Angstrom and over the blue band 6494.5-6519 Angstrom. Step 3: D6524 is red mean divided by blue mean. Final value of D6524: 1.11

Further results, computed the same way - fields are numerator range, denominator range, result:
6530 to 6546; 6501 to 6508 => 1.11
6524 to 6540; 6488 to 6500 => 1.20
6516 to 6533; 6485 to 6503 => 1.15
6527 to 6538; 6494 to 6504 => 1.21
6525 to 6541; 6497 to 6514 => 1.11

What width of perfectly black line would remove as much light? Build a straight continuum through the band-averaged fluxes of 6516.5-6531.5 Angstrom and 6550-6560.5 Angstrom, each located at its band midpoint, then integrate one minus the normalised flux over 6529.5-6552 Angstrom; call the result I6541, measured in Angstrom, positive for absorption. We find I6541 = -0.8 Angstrom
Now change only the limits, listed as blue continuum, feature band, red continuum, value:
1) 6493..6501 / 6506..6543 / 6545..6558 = -3.92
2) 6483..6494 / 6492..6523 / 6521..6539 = 1.00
